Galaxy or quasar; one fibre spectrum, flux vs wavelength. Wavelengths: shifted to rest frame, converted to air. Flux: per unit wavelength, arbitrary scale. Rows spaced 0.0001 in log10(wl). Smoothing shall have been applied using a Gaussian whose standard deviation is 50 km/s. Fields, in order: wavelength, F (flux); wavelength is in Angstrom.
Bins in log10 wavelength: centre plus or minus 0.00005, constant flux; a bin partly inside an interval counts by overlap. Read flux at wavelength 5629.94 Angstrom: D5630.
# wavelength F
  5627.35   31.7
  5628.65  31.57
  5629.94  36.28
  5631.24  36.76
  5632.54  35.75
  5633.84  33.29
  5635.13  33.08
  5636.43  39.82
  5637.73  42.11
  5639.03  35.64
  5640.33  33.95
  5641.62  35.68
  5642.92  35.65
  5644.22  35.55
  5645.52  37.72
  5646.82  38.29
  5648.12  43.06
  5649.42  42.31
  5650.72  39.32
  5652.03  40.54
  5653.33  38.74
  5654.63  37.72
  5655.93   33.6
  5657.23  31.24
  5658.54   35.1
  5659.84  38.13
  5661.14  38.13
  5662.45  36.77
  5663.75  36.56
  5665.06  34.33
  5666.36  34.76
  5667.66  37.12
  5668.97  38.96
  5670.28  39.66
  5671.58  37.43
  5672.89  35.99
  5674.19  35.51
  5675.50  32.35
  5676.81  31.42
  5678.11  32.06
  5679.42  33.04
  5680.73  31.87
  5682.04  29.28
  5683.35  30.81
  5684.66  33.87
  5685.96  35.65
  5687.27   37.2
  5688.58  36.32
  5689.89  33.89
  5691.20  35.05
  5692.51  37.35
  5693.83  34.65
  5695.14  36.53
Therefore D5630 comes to 36.28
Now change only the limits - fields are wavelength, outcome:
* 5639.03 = 35.64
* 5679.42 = 33.04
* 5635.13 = 33.08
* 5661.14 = 38.13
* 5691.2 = 35.05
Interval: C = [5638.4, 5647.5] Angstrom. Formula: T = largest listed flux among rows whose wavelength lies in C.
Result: 38.29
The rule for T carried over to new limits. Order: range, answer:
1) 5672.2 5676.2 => 35.99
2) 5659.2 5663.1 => 38.13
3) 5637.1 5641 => 42.11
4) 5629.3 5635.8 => 36.76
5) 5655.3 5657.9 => 33.6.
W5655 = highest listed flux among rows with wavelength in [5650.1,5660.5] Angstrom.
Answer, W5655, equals 40.54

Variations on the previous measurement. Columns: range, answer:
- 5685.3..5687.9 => 37.2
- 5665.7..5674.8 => 39.66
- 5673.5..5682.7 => 35.51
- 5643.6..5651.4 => 43.06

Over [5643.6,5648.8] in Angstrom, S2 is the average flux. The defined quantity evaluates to 38.7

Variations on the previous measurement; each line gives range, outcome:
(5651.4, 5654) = 39.7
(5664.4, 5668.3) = 35.4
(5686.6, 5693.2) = 35.9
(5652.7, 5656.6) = 36.7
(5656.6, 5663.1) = 35.9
